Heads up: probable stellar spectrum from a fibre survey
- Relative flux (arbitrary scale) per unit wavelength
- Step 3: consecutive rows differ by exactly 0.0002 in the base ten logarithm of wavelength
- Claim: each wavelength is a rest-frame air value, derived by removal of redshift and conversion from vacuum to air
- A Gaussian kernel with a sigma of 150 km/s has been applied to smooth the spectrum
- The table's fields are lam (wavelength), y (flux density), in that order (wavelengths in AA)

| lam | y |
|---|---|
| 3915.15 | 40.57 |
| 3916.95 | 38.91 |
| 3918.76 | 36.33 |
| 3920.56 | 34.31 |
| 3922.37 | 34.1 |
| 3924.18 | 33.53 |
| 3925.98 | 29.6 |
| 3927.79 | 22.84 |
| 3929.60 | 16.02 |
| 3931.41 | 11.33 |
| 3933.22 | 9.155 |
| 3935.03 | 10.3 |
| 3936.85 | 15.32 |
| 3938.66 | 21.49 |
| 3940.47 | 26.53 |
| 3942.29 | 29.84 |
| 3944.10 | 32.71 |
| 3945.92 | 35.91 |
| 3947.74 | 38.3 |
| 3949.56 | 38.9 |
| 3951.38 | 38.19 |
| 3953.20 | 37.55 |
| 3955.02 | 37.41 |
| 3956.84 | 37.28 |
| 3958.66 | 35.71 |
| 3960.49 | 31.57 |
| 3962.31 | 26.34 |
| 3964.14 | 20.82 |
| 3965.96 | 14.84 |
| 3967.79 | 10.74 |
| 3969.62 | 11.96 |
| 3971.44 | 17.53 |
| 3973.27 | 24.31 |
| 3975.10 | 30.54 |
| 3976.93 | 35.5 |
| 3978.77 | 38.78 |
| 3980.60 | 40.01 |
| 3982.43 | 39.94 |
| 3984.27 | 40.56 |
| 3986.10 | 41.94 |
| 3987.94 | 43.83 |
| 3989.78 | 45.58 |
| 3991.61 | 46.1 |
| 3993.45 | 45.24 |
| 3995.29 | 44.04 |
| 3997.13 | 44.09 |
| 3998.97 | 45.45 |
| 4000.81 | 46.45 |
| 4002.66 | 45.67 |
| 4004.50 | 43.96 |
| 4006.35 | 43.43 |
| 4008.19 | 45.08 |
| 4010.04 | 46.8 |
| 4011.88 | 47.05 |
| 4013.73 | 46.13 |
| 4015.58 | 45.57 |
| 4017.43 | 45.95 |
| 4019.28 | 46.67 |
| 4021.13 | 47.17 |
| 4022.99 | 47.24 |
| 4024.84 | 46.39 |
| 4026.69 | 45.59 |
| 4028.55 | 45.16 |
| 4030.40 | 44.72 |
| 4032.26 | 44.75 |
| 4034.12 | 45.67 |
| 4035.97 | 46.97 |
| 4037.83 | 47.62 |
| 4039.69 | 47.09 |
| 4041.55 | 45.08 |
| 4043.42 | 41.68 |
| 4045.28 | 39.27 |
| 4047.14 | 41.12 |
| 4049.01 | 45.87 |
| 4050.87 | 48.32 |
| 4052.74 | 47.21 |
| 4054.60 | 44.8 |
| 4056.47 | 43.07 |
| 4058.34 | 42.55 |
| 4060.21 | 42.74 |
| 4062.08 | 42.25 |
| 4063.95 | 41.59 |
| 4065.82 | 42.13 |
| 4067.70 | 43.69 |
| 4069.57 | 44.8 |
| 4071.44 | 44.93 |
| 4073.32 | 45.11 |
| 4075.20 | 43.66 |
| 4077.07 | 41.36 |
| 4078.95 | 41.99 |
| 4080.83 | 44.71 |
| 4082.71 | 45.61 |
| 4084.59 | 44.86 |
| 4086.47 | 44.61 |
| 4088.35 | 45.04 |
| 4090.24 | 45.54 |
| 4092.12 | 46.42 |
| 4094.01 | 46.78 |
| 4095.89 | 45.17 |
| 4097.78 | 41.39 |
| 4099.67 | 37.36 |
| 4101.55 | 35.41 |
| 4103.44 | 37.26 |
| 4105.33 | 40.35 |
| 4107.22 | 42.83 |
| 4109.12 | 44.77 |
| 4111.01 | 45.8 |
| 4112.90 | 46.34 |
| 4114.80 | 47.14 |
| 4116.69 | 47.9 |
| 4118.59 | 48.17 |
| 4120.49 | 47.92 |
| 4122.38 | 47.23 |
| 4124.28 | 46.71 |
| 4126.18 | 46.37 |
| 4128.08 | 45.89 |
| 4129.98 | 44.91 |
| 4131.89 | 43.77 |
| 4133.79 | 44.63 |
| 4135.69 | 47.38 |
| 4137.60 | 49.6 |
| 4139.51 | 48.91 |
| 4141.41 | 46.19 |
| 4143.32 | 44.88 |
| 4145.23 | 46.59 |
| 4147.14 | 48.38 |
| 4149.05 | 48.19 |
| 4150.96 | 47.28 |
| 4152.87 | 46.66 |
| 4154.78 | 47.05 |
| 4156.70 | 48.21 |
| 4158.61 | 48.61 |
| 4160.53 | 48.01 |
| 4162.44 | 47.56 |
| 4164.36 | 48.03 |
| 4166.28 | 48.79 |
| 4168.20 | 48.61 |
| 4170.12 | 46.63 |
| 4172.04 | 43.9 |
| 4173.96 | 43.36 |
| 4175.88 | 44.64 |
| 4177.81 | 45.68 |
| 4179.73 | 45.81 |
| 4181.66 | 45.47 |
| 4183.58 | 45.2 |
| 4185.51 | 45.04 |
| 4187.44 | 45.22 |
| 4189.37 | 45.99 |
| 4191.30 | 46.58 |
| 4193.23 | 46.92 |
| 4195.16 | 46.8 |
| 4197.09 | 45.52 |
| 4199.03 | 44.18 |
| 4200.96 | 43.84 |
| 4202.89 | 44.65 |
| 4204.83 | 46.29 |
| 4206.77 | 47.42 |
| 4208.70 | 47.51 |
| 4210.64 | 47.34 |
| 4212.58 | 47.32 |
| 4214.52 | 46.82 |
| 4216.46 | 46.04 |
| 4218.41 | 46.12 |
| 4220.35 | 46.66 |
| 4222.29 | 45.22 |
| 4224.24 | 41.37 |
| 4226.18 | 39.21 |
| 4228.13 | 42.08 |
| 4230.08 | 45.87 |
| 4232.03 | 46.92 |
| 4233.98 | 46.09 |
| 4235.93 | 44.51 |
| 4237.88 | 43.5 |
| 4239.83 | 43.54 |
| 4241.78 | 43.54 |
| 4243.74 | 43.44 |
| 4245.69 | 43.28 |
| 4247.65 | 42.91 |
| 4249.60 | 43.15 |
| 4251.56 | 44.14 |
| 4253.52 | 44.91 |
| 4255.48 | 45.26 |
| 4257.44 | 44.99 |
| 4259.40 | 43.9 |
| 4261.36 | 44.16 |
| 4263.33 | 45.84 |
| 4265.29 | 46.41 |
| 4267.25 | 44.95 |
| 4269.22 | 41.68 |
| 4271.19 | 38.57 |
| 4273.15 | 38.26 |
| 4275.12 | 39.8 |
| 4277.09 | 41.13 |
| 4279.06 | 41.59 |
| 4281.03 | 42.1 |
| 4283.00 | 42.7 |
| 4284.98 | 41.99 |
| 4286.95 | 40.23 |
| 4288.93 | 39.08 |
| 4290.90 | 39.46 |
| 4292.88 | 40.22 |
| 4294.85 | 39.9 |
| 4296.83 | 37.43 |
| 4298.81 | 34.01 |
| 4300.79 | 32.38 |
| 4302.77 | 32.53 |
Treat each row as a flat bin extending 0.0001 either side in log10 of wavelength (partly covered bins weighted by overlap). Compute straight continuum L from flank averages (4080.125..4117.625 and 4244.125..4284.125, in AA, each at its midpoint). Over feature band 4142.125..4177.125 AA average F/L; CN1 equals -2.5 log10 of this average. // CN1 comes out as -0.08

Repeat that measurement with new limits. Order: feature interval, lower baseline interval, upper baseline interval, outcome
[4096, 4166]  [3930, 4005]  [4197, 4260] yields -0.14 mag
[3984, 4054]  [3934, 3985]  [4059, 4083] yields -0.23 mag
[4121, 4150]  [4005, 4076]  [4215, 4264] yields -0.05 mag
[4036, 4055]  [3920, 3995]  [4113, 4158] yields -0.17 mag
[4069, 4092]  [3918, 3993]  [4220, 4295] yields -0.25 mag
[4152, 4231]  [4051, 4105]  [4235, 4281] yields -0.07 mag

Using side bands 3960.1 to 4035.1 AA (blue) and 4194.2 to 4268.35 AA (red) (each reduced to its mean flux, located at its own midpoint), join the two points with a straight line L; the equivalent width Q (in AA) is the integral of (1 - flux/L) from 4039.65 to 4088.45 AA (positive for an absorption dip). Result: -3.4 AA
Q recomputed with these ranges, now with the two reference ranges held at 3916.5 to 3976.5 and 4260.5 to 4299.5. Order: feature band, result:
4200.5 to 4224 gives -4.9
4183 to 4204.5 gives -4.7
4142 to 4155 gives -4.2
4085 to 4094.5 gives -3.6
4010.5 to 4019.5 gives -5.0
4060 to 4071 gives -3.8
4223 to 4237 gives -1.7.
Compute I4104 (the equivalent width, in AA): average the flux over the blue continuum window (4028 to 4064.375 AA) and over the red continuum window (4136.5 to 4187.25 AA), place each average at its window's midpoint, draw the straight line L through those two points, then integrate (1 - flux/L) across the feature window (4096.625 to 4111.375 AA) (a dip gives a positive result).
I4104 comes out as 1.6 AA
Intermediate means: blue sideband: 44.4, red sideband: 46.8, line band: 40.5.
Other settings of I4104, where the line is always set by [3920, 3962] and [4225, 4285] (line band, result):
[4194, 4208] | -1.7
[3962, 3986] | 2.1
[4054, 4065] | -2.8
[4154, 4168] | -3.3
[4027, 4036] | -3.4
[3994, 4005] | -4.8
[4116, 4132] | -4.1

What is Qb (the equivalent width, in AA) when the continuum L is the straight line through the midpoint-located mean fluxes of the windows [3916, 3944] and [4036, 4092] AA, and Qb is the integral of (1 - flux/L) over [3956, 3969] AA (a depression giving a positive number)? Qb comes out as 1.9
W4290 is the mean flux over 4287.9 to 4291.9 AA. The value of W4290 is 39.2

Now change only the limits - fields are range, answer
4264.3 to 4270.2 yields 44.4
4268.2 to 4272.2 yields 40.1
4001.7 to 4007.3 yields 44.3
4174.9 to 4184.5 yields 45.4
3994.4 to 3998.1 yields 44.1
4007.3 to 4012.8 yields 46.3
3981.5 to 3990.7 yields 42.4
